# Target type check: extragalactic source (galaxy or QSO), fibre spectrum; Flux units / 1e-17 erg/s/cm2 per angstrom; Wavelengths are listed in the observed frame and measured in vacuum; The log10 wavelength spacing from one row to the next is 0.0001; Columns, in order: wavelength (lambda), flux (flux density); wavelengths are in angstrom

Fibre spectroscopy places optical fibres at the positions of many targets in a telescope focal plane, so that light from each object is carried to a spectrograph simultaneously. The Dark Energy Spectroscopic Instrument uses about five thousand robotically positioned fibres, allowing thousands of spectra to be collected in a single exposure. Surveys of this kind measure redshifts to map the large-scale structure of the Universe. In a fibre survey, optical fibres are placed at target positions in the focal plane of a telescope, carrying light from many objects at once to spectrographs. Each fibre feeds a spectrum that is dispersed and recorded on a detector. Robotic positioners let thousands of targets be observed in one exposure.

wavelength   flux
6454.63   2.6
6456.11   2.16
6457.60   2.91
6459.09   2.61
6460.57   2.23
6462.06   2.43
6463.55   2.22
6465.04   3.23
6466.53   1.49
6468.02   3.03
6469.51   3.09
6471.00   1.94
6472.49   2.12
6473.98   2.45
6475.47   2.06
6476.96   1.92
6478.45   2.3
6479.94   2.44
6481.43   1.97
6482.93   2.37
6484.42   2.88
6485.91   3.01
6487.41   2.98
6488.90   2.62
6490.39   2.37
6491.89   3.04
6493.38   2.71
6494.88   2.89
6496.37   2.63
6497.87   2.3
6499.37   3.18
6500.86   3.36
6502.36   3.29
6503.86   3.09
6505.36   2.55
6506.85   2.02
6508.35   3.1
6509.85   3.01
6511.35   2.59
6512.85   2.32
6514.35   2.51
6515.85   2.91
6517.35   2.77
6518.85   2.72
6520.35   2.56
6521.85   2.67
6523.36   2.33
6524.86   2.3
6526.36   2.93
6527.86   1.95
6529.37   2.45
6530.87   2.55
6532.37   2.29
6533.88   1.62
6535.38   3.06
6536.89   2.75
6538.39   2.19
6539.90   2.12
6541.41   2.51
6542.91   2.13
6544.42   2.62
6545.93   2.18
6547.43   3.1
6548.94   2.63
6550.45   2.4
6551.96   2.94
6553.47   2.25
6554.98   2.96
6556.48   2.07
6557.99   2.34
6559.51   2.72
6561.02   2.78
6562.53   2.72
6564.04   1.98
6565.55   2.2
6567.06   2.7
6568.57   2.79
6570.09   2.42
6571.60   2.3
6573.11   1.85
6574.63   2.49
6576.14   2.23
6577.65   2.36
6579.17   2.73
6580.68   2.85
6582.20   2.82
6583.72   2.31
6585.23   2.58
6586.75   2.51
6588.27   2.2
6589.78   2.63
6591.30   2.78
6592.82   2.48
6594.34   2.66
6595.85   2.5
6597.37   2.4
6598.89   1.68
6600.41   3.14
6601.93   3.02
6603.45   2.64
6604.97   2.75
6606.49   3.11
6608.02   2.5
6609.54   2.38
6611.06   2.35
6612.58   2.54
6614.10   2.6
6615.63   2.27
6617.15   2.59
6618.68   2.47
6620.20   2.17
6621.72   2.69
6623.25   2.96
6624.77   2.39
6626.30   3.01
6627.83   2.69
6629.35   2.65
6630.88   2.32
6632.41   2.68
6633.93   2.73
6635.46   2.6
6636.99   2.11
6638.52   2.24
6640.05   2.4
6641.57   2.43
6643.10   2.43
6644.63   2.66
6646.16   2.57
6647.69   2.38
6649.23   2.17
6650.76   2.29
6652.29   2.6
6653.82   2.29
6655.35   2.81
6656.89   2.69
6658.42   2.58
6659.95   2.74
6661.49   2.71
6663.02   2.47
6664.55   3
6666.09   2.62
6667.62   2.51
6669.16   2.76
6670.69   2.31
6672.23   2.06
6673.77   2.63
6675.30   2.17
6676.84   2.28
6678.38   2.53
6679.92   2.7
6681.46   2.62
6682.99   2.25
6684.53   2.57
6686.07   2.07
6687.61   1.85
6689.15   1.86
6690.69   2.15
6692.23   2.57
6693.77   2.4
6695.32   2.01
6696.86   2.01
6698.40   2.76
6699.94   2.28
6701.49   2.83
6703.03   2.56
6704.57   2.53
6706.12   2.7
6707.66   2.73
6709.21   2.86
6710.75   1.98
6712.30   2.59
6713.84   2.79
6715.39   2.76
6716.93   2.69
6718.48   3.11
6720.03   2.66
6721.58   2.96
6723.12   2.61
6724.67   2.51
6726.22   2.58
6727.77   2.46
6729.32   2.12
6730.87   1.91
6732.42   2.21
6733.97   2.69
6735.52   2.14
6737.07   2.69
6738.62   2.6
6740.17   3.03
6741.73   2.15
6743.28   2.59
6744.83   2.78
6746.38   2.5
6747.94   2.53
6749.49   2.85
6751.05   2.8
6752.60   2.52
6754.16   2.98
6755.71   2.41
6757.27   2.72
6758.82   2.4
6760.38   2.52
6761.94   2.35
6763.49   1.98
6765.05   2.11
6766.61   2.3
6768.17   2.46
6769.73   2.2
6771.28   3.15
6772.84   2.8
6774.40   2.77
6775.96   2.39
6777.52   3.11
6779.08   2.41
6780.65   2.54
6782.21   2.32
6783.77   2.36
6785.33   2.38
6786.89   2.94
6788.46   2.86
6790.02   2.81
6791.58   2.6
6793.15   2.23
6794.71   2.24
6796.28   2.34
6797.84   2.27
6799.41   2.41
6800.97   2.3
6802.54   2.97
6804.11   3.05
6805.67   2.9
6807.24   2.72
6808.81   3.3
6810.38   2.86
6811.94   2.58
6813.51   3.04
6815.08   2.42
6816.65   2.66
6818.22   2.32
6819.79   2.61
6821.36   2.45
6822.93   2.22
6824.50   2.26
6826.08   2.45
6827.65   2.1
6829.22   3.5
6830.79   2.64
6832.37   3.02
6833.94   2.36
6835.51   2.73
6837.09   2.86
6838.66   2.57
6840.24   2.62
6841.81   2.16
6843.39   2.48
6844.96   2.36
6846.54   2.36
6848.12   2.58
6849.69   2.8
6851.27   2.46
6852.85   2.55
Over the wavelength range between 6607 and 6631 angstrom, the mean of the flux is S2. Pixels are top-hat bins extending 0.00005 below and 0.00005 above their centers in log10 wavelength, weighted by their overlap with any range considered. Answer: 2.55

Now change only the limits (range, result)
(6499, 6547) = 2.58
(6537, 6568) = 2.49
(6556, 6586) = 2.47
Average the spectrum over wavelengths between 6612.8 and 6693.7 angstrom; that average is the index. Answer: 2.48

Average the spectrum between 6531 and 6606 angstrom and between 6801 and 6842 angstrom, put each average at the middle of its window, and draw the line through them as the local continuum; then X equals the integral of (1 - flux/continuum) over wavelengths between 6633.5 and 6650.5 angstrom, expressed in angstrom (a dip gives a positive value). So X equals 0.9 angstrom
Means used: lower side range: 2.5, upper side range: 2.67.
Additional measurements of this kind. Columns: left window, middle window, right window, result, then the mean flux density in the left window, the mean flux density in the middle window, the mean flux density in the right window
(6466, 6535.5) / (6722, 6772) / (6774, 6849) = 1.7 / 2.57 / 2.5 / 2.59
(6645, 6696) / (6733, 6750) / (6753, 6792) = -0.5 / 2.43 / 2.59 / 2.55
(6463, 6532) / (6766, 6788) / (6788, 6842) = 0.2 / 2.59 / 2.59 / 2.62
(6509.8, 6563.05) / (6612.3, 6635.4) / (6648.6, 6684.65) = -0.6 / 2.52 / 2.59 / 2.52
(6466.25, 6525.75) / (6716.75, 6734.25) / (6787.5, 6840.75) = 0.6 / 2.61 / 2.53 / 2.63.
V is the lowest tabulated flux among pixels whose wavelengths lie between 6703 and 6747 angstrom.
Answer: 1.91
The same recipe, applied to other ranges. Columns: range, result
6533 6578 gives 1.62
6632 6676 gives 2.06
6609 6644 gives 2.11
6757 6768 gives 1.98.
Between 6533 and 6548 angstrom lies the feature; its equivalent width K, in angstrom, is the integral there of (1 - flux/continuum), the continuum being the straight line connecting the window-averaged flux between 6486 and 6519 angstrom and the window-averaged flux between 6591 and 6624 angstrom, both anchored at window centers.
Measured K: 1.6 angstrom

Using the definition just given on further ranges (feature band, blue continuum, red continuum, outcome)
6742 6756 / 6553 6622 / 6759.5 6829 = -0.6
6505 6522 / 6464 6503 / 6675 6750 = -0.4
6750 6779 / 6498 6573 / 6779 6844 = 0.4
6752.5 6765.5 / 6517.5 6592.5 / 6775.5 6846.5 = 0.6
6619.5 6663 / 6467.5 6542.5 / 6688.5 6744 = -0.1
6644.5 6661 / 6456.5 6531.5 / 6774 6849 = 0.4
